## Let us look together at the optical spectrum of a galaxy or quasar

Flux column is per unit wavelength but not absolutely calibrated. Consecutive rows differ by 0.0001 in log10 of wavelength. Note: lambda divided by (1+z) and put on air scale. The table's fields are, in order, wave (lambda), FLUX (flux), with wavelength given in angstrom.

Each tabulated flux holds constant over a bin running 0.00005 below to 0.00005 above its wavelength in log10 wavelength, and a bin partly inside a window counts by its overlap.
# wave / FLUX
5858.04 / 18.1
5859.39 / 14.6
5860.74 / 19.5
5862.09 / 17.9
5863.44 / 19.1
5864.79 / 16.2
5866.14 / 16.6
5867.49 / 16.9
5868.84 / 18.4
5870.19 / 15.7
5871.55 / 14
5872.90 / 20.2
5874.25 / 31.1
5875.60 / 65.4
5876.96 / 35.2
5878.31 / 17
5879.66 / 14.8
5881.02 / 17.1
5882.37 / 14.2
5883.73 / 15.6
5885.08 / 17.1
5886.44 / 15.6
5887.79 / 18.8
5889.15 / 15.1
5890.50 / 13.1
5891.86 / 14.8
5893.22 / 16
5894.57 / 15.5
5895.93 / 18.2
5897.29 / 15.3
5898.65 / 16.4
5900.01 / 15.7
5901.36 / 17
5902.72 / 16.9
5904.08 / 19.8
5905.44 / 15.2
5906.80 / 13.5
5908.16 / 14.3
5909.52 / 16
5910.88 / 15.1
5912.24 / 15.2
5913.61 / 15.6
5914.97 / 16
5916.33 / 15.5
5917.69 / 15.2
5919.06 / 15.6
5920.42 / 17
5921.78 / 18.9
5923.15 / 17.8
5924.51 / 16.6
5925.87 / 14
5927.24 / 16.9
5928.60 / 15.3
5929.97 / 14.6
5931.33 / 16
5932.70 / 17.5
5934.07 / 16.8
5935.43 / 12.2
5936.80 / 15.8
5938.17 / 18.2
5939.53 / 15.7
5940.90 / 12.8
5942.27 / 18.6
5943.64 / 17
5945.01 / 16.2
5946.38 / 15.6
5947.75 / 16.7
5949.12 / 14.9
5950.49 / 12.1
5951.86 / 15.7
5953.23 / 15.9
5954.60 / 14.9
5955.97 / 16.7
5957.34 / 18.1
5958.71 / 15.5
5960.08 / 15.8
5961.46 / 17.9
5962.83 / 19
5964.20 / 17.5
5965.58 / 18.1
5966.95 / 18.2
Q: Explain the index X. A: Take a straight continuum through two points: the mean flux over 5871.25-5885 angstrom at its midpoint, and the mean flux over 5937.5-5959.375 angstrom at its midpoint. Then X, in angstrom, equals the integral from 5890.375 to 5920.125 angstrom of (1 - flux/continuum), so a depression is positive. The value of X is 7.5 angstrom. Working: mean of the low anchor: 24.4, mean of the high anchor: 15.9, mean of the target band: 15.8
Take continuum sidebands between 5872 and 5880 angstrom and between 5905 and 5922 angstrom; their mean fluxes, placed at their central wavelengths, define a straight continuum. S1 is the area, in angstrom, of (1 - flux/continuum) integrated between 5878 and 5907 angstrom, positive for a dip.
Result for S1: 9.2 angstrom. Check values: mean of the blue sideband 30.8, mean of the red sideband 15.5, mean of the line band 16.1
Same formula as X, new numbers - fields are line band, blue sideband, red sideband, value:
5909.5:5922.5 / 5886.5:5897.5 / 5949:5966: 0.0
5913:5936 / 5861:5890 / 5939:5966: 2.3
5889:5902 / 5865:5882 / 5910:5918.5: 2.2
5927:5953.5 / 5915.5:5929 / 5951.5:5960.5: 0.8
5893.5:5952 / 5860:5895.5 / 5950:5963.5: 5.8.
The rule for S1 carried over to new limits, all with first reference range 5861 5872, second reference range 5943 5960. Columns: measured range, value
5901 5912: 0.34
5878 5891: 0.70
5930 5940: 0.05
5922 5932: 0.07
